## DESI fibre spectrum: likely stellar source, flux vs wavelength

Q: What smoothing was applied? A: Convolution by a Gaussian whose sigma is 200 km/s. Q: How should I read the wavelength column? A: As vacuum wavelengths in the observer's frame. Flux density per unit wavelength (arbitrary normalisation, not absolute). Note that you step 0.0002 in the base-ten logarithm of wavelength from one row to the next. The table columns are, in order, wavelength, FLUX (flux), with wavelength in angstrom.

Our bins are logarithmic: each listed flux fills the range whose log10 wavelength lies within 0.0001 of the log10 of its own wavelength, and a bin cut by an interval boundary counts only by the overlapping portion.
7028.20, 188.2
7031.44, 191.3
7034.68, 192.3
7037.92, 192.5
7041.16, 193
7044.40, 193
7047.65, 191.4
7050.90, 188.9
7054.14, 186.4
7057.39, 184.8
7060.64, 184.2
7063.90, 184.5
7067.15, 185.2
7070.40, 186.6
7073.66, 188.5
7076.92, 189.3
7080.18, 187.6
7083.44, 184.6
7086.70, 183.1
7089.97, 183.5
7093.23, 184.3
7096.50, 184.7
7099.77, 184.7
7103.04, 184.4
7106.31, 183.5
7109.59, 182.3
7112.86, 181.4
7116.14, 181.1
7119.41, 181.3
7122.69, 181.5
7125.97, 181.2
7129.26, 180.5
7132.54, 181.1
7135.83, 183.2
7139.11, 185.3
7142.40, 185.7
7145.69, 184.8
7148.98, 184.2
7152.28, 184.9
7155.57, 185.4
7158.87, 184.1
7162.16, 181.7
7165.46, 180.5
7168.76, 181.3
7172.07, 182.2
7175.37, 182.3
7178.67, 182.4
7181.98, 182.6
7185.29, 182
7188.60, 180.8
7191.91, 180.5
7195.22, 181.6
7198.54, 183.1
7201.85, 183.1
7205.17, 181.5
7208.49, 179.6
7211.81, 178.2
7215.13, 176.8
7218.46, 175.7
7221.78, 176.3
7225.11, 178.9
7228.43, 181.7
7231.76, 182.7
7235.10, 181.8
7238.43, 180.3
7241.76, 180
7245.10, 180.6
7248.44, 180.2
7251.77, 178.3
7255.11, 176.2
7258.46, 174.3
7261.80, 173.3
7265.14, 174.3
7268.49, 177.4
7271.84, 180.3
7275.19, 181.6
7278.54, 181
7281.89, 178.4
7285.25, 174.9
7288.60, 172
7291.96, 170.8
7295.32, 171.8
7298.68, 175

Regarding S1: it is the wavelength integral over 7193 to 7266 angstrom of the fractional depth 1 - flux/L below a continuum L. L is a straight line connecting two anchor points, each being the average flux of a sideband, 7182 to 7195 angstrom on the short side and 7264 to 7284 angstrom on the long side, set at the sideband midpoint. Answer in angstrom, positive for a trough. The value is 0.4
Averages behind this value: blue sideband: 181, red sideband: 179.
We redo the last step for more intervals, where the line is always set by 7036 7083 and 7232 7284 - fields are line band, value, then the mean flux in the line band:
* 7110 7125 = 0.3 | 182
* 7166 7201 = 0.1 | 182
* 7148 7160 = -0.1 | 185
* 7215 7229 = 0.2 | 178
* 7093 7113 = 0.3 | 184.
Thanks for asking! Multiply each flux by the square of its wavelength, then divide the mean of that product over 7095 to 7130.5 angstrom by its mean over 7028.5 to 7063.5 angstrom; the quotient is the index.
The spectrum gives 1.0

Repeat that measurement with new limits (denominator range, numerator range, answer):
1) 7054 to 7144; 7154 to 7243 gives 1.01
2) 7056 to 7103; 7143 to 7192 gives 1.01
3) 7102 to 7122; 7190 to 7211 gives 1.02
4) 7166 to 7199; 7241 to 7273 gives 1.00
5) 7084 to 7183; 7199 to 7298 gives 1.00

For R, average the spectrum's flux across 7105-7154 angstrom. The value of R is 183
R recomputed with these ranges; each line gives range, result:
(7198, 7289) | 179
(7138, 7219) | 182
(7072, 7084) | 188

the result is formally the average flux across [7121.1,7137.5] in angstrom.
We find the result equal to 182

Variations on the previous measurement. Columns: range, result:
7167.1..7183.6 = 182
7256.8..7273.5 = 176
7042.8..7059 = 189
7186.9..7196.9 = 181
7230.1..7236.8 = 182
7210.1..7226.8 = 177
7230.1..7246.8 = 181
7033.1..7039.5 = 192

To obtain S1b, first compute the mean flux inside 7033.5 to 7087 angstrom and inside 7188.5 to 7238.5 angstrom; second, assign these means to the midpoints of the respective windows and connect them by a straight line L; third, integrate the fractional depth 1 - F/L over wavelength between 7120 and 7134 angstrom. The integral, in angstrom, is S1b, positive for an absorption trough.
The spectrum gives 0.3 angstrom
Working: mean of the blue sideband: 188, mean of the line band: 181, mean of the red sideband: 180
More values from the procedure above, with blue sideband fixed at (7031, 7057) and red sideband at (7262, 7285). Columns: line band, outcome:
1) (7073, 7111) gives 0.6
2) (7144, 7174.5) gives 0.2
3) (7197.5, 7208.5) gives 0.0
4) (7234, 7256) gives 0.0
